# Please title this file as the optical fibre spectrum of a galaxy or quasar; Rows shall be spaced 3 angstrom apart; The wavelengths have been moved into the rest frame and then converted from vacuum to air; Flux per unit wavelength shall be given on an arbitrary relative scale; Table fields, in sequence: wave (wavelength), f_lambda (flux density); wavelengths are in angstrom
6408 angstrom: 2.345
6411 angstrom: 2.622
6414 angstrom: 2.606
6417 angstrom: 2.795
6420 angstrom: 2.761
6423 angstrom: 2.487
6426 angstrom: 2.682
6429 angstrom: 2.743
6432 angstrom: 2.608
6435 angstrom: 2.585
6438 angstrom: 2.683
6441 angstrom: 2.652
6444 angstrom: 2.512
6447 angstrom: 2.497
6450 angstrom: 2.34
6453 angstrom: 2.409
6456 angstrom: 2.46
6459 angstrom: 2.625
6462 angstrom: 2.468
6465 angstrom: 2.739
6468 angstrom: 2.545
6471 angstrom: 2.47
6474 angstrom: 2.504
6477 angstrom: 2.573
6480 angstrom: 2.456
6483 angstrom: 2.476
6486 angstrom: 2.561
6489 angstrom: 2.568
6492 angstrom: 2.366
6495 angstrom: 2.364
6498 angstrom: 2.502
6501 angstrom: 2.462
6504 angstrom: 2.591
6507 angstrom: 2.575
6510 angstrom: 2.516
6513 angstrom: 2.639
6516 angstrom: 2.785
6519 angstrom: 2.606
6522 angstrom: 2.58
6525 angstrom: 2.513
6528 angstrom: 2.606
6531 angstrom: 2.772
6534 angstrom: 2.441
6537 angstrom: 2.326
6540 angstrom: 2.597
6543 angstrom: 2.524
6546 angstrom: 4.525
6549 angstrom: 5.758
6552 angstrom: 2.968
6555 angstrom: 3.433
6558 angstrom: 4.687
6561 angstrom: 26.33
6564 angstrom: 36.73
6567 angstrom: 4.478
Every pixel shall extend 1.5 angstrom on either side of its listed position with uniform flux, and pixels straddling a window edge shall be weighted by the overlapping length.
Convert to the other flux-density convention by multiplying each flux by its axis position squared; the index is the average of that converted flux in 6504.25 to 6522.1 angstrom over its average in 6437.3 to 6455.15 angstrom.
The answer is 1.07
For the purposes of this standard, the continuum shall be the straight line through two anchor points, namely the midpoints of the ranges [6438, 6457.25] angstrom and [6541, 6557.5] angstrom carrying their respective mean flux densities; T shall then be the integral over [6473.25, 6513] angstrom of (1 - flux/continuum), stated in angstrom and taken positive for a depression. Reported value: 7.58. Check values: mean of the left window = 2.49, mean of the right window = 3.86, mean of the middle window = 2.51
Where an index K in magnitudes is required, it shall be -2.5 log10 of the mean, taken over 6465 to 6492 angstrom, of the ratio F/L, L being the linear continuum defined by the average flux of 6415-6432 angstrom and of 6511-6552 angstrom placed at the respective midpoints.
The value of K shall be 0.12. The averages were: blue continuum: 2.68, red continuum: 2.97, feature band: 2.52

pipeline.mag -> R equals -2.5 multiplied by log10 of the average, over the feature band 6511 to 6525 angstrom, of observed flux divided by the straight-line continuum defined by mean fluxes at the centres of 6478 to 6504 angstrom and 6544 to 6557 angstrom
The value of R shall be 0.22 mag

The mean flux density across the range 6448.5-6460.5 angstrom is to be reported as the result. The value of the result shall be 2.46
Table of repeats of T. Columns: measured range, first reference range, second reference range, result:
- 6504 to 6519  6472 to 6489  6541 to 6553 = 2.6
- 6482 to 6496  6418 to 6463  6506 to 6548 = 1.1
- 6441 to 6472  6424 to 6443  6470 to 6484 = 0.7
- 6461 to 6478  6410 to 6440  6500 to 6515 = 0.4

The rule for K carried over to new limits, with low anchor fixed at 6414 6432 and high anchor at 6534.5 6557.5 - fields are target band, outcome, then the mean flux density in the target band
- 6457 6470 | 0.14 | 2.58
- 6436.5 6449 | 0.09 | 2.58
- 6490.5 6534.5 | 0.26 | 2.56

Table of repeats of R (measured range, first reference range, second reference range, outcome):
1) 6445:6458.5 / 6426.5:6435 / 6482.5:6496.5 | 0.06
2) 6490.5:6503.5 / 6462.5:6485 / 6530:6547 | 0.09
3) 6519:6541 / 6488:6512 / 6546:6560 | 0.46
